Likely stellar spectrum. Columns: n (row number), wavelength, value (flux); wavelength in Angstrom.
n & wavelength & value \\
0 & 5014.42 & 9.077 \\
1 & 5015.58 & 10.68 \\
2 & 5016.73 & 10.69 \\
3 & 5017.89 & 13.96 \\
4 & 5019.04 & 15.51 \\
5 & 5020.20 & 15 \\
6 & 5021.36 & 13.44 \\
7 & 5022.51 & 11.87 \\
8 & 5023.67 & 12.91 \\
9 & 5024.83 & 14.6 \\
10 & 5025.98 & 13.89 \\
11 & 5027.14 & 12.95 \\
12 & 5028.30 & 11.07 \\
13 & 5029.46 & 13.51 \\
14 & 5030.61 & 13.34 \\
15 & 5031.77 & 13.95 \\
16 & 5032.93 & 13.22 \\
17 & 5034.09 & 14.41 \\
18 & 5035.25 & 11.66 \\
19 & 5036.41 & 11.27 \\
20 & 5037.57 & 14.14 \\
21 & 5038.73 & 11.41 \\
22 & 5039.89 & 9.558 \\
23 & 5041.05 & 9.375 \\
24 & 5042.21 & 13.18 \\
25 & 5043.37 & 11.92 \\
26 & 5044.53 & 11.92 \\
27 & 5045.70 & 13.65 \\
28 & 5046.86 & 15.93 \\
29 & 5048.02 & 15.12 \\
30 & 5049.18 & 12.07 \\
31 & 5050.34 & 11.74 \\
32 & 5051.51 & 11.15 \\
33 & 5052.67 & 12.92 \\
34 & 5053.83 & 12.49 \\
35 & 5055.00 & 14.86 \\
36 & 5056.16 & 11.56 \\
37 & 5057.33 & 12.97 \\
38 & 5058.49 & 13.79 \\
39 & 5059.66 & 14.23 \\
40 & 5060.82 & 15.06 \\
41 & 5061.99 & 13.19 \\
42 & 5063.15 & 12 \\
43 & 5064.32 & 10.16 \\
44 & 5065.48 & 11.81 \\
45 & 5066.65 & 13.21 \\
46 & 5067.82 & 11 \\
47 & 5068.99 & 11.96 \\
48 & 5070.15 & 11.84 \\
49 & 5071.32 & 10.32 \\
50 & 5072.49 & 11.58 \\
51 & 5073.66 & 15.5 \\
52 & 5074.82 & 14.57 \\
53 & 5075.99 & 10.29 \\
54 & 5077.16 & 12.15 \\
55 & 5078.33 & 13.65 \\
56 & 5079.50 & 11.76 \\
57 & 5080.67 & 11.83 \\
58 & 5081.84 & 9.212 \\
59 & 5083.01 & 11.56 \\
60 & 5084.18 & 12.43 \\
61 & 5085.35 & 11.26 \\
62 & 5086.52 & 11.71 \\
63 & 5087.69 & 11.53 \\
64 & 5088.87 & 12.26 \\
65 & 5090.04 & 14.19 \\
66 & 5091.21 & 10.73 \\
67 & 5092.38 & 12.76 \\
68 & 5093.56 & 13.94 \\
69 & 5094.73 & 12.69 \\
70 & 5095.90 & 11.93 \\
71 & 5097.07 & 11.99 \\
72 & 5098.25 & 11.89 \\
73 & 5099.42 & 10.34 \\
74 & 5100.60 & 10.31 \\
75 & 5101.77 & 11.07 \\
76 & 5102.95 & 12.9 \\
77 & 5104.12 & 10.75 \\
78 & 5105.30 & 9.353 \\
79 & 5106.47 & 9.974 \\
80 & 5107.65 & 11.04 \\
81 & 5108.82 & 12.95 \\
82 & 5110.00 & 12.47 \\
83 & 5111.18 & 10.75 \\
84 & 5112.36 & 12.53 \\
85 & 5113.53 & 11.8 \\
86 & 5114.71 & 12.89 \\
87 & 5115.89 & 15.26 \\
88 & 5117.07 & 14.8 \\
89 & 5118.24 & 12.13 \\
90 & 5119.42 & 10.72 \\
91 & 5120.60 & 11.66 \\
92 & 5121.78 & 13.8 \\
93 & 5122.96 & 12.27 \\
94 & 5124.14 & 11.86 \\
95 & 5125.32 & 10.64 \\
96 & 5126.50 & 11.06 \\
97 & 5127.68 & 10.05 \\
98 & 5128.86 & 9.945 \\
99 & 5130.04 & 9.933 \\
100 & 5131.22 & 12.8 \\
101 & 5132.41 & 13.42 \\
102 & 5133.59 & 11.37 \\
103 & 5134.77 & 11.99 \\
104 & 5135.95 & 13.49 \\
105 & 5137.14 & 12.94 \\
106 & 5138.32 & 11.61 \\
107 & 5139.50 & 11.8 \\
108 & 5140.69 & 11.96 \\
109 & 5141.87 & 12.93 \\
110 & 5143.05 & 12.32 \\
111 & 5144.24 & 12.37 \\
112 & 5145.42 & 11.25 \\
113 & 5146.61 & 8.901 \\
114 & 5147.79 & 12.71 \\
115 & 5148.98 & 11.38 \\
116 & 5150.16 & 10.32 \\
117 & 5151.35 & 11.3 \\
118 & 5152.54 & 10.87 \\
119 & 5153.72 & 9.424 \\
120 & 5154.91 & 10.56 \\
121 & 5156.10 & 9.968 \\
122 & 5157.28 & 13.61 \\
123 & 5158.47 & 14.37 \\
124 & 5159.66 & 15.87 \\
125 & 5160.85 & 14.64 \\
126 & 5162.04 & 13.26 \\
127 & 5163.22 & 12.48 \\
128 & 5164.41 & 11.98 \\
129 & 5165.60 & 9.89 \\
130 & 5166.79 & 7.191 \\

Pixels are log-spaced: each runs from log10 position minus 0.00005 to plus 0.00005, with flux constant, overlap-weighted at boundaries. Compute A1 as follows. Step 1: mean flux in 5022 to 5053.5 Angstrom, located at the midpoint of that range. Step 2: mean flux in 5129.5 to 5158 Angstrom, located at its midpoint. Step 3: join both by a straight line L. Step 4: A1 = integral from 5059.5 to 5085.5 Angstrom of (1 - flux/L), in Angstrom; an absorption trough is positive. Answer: 0.36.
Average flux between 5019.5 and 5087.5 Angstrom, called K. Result 12.6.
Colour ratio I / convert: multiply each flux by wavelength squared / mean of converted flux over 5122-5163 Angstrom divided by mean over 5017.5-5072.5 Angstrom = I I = 0.97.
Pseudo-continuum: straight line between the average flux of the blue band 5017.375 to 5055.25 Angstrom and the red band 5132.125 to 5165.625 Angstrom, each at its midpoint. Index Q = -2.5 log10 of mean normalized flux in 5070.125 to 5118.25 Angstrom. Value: 0.04 mag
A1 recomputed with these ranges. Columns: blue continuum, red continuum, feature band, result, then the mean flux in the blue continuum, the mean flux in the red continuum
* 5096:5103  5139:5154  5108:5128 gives -1.5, 11.3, 11.4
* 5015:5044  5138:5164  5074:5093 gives 0.5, 12.7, 12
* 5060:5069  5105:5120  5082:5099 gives 0.2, 12.4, 12.1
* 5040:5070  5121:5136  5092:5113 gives 0.7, 12.6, 11.7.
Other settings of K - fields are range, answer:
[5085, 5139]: 11.9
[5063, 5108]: 11.8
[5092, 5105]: 11.8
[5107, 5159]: 11.9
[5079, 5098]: 12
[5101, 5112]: 11.3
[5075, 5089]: 11.7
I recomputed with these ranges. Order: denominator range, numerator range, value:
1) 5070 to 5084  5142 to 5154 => 0.96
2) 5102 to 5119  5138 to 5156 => 0.95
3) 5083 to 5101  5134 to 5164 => 1.03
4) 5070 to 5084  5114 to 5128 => 1.04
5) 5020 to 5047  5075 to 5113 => 0.94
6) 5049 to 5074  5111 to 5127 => 1.01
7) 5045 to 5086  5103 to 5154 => 0.96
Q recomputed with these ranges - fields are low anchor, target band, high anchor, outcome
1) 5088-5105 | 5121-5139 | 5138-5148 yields 0.00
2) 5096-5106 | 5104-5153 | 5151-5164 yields 0.00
